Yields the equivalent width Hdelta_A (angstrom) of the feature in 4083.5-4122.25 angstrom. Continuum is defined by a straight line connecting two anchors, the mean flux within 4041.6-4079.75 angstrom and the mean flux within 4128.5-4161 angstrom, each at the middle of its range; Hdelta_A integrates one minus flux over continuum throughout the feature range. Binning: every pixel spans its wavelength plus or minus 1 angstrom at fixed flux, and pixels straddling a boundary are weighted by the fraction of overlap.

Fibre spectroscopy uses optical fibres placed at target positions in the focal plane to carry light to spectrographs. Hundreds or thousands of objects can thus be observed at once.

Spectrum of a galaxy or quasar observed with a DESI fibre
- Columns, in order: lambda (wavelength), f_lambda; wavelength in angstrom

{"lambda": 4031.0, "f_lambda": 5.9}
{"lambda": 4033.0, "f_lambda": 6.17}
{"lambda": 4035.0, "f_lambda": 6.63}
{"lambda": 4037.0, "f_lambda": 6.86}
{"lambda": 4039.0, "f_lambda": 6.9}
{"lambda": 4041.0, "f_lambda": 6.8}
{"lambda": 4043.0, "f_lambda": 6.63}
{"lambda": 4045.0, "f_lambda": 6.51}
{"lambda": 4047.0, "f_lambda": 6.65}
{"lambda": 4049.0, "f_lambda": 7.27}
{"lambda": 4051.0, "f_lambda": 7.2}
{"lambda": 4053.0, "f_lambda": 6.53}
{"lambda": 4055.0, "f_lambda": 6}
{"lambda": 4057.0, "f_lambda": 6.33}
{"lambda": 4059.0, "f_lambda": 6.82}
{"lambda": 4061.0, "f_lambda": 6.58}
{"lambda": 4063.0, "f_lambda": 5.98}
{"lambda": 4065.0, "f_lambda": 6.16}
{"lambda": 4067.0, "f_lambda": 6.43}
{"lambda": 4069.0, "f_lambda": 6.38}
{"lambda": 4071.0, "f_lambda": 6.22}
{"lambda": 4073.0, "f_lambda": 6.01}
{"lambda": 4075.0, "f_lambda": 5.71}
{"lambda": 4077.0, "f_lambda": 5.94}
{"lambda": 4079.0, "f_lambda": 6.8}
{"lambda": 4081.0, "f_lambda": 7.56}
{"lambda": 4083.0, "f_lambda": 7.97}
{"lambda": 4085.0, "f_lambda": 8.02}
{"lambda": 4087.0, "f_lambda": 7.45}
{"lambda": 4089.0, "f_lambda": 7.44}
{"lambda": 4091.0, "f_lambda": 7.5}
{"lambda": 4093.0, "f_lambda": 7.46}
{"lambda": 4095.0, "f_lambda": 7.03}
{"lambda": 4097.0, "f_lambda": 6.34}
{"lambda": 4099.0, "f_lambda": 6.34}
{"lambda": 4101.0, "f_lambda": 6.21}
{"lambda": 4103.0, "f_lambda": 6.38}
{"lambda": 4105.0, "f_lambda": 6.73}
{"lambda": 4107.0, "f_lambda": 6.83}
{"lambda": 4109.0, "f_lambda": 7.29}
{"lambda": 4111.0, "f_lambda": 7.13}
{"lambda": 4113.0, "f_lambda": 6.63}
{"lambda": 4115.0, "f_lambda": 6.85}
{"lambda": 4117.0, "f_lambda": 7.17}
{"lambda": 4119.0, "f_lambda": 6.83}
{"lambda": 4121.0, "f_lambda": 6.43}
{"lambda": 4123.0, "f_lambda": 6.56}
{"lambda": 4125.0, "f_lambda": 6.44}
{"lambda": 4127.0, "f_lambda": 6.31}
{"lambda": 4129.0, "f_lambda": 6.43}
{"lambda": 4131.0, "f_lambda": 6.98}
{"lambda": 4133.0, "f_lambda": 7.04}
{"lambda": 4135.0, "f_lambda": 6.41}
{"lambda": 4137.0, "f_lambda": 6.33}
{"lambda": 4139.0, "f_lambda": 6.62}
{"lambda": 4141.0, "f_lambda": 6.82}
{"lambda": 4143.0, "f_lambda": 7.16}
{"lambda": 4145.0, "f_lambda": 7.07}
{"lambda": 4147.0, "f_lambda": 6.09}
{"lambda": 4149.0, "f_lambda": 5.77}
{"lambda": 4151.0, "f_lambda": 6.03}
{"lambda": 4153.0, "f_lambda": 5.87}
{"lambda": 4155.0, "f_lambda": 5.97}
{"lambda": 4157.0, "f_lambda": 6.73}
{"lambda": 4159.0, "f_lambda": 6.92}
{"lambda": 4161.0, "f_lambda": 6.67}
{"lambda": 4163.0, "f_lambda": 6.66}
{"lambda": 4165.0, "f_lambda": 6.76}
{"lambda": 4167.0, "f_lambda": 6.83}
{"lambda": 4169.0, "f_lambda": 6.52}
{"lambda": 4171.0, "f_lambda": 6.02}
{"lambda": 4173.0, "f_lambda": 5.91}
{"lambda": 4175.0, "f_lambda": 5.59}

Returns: -2.91 angstrom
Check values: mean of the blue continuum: 6.43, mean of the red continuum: 6.52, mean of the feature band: 6.96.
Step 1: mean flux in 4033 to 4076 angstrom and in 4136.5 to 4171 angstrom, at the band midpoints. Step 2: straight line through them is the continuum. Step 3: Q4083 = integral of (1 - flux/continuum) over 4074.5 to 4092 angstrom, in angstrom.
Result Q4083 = -1.87 angstrom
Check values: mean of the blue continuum 6.5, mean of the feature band 7.2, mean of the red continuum 6.51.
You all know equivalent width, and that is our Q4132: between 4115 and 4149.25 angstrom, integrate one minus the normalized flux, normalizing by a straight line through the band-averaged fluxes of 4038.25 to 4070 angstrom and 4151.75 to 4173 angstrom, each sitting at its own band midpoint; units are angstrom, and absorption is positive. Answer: -0.8 angstrom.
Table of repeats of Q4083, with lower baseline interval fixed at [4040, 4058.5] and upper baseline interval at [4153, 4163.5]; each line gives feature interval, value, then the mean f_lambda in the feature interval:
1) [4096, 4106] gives 0.29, 6.4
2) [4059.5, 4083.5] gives 0.64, 6.45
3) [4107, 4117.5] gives -0.65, 6.99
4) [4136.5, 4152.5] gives 0.16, 6.47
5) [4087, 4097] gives -1.00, 7.27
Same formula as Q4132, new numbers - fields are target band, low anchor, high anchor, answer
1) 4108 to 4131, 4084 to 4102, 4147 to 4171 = 0.2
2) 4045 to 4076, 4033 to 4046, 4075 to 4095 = 2.3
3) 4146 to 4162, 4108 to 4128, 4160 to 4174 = 0.7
